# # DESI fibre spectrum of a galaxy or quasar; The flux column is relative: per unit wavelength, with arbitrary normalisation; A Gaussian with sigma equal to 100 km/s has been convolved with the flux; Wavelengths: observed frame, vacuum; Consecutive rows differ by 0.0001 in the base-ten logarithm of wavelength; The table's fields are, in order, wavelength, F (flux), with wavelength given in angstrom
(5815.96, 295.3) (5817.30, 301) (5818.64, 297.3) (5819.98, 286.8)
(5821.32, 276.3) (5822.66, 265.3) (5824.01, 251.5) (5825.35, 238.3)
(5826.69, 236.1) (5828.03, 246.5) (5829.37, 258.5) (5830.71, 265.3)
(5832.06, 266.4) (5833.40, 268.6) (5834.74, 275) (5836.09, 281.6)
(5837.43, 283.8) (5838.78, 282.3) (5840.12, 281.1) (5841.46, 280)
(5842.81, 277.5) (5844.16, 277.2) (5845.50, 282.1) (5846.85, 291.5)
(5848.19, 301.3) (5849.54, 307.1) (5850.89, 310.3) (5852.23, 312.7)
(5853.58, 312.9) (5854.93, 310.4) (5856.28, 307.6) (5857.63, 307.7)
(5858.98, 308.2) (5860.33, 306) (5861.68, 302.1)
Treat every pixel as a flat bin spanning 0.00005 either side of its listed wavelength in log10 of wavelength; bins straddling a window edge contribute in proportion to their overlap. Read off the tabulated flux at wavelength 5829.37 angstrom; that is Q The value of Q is 258.5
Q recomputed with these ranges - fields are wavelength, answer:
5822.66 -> 265.3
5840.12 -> 281.1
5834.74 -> 275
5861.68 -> 302.1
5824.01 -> 251.5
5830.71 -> 265.3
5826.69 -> 236.1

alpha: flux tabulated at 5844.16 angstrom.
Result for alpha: 277.2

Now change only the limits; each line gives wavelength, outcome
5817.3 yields 301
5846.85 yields 291.5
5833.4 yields 268.6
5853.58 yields 312.9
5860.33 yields 306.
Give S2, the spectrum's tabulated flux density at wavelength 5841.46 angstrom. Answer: 280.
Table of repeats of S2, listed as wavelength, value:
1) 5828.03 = 246.5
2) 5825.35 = 238.3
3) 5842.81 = 277.5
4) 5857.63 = 307.7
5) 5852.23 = 312.7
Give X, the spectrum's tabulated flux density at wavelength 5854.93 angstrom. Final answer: 310.4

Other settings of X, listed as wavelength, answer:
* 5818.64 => 297.3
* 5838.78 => 282.3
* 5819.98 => 286.8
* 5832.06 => 266.4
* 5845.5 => 282.1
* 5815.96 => 295.3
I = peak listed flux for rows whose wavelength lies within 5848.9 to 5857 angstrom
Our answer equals 312.9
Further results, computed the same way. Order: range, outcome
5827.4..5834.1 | 268.6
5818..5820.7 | 297.3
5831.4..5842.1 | 283.8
